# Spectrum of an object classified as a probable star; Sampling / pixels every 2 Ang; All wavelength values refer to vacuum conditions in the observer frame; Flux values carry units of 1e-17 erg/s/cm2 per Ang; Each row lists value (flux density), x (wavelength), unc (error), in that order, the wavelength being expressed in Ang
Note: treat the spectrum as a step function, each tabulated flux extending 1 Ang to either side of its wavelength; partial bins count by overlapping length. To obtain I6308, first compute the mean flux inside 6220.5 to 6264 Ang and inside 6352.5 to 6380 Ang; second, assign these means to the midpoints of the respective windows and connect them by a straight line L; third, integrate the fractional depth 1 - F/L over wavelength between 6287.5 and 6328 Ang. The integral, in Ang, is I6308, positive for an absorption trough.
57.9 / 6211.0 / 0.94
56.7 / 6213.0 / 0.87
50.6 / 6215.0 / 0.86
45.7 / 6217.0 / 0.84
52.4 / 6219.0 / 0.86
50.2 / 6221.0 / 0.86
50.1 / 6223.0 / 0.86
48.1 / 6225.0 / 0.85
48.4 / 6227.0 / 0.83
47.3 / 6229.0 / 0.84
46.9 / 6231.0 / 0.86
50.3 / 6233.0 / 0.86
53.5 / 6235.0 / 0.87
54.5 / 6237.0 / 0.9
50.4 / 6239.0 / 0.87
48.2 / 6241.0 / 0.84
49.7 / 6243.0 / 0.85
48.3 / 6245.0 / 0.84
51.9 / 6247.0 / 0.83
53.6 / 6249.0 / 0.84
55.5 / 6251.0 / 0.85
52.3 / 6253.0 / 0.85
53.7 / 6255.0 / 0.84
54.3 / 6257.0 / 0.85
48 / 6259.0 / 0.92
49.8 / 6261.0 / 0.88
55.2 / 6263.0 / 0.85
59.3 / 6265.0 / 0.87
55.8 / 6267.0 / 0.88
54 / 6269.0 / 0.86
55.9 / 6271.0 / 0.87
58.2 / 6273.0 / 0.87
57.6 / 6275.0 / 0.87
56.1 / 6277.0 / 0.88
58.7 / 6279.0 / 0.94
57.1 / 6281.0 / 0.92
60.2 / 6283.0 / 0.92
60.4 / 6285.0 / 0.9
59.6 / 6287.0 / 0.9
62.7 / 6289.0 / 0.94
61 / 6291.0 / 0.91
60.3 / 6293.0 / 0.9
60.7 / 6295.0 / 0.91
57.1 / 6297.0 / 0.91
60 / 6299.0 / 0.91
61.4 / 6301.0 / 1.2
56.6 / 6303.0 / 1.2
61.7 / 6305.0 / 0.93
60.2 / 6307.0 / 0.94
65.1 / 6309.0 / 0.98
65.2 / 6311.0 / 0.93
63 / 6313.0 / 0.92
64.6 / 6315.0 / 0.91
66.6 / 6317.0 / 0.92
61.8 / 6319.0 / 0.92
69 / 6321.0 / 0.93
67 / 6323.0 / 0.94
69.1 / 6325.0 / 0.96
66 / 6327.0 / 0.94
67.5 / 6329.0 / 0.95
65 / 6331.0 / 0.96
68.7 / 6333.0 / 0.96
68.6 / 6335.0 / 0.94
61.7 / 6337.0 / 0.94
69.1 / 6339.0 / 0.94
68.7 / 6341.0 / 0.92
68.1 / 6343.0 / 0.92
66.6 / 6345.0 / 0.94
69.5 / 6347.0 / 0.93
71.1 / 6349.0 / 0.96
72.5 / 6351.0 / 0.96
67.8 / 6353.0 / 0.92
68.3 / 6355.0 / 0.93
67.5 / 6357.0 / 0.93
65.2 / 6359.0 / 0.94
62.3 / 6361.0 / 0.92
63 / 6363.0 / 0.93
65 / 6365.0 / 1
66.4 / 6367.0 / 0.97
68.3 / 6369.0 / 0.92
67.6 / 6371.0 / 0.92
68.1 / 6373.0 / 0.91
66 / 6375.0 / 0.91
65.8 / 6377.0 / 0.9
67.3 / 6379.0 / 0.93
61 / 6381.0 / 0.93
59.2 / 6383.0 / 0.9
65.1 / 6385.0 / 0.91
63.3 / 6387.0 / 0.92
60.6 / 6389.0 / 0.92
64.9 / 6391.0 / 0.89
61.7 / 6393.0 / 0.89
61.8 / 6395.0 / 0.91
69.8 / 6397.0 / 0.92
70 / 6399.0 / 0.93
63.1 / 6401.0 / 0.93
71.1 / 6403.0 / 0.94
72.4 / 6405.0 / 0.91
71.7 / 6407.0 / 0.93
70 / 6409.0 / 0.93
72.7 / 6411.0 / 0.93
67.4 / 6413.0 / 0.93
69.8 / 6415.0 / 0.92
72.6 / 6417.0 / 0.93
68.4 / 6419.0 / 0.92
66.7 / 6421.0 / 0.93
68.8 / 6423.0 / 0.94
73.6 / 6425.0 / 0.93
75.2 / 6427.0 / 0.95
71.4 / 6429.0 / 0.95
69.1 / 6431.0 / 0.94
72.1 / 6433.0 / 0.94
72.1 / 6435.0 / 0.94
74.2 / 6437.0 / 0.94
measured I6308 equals -2.6 Ang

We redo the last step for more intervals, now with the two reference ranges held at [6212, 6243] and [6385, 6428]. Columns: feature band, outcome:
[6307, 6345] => -3.83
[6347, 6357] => -1.09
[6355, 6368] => -0.29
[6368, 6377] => -0.34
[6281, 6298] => -1.09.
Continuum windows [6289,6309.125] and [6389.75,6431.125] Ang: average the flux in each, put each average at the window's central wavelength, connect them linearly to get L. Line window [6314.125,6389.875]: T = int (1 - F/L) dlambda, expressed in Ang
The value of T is -2.2 Ang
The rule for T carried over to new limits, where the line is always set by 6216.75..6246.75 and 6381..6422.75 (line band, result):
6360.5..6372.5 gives -0.43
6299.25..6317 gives -1.50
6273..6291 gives -1.40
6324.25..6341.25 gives -2.00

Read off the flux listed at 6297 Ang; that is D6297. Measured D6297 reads 57.1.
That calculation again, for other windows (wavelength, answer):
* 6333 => 68.7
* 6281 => 57.1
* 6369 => 68.3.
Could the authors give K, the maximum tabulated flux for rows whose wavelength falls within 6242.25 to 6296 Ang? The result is 62.7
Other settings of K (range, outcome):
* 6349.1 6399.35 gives 72.5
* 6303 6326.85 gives 69.1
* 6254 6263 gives 55.2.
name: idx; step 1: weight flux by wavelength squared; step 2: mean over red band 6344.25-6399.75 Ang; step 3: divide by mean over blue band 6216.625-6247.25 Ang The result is 1.4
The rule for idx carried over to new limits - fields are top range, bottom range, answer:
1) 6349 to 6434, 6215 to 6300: 1.30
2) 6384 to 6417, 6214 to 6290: 1.32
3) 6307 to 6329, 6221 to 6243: 1.35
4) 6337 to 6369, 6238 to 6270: 1.32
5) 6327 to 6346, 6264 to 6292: 1.17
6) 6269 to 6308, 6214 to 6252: 1.20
